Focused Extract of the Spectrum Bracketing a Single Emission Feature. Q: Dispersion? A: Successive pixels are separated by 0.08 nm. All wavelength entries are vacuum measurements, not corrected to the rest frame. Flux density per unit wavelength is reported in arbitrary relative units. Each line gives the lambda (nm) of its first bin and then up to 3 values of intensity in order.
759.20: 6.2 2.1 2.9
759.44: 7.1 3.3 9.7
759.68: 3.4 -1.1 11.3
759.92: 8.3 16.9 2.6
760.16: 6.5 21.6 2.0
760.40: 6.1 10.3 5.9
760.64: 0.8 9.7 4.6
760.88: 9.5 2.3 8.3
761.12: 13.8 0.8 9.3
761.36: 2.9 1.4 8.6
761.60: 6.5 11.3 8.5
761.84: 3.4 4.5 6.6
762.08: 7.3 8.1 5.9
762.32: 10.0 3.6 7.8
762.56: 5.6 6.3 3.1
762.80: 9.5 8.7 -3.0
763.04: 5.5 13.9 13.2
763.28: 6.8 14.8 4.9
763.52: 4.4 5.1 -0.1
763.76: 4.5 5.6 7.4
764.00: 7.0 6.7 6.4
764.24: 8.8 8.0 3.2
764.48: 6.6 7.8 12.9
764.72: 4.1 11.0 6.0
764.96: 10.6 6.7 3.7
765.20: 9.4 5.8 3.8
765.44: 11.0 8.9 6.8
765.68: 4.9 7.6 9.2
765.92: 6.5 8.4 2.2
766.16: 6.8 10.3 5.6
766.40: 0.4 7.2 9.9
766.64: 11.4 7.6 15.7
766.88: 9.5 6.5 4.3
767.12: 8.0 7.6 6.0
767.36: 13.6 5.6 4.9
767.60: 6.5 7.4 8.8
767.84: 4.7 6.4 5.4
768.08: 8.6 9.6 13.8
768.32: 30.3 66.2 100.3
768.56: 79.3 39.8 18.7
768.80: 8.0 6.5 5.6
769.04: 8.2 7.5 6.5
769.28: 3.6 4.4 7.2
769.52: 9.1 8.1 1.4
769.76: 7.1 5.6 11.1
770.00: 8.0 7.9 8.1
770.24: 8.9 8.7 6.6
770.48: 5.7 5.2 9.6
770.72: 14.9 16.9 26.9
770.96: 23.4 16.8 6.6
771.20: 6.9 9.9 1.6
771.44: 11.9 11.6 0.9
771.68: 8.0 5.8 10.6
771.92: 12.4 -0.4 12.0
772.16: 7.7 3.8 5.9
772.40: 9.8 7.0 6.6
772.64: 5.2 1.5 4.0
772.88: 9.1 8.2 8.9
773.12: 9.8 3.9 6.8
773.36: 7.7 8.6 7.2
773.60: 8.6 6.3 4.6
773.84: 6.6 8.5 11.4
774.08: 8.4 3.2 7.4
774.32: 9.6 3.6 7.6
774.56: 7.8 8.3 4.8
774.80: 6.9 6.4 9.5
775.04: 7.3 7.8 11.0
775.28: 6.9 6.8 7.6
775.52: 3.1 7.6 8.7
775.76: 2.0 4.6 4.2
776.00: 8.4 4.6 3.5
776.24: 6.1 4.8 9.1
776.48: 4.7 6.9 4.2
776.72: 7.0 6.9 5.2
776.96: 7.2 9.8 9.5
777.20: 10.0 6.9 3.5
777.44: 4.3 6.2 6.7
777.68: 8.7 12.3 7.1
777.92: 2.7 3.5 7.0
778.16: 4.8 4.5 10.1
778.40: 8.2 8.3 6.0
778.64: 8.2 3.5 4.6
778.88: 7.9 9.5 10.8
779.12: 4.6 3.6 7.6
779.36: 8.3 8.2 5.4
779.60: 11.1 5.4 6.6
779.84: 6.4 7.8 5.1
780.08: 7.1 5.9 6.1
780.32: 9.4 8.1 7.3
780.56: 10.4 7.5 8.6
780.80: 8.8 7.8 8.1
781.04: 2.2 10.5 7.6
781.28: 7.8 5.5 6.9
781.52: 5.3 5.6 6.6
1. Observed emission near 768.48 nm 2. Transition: H-alpha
